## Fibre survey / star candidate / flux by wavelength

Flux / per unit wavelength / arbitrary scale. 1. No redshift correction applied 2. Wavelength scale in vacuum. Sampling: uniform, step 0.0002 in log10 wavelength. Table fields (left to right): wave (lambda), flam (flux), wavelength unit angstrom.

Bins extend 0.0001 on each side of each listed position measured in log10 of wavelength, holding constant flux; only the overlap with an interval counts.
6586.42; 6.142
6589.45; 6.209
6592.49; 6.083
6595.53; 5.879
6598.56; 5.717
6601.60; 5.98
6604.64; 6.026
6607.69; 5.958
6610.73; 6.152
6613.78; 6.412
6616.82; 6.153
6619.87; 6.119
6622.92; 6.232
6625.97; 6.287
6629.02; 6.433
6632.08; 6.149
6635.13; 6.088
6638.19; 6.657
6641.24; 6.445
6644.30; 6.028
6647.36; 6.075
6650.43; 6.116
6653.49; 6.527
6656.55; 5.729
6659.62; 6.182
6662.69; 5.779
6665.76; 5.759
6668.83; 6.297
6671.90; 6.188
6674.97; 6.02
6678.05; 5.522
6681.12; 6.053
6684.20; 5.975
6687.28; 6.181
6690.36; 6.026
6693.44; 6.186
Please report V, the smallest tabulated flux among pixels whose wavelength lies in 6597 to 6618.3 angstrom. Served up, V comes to 5.717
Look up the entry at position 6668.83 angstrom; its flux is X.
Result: 6.297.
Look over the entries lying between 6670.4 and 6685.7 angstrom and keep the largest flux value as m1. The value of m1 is 6.188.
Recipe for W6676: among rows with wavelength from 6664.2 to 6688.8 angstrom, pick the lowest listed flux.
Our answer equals 5.522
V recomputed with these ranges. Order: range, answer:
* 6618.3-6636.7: 6.088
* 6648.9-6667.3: 5.729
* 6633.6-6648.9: 6.028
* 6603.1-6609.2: 5.958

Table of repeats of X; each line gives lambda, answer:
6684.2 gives 5.975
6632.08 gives 6.149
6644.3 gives 6.028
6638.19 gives 6.657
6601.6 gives 5.98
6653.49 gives 6.527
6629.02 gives 6.433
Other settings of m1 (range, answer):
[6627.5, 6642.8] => 6.657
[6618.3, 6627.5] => 6.287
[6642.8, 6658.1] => 6.527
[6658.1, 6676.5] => 6.297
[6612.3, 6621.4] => 6.412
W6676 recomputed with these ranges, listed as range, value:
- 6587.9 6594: 6.083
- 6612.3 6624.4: 6.119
